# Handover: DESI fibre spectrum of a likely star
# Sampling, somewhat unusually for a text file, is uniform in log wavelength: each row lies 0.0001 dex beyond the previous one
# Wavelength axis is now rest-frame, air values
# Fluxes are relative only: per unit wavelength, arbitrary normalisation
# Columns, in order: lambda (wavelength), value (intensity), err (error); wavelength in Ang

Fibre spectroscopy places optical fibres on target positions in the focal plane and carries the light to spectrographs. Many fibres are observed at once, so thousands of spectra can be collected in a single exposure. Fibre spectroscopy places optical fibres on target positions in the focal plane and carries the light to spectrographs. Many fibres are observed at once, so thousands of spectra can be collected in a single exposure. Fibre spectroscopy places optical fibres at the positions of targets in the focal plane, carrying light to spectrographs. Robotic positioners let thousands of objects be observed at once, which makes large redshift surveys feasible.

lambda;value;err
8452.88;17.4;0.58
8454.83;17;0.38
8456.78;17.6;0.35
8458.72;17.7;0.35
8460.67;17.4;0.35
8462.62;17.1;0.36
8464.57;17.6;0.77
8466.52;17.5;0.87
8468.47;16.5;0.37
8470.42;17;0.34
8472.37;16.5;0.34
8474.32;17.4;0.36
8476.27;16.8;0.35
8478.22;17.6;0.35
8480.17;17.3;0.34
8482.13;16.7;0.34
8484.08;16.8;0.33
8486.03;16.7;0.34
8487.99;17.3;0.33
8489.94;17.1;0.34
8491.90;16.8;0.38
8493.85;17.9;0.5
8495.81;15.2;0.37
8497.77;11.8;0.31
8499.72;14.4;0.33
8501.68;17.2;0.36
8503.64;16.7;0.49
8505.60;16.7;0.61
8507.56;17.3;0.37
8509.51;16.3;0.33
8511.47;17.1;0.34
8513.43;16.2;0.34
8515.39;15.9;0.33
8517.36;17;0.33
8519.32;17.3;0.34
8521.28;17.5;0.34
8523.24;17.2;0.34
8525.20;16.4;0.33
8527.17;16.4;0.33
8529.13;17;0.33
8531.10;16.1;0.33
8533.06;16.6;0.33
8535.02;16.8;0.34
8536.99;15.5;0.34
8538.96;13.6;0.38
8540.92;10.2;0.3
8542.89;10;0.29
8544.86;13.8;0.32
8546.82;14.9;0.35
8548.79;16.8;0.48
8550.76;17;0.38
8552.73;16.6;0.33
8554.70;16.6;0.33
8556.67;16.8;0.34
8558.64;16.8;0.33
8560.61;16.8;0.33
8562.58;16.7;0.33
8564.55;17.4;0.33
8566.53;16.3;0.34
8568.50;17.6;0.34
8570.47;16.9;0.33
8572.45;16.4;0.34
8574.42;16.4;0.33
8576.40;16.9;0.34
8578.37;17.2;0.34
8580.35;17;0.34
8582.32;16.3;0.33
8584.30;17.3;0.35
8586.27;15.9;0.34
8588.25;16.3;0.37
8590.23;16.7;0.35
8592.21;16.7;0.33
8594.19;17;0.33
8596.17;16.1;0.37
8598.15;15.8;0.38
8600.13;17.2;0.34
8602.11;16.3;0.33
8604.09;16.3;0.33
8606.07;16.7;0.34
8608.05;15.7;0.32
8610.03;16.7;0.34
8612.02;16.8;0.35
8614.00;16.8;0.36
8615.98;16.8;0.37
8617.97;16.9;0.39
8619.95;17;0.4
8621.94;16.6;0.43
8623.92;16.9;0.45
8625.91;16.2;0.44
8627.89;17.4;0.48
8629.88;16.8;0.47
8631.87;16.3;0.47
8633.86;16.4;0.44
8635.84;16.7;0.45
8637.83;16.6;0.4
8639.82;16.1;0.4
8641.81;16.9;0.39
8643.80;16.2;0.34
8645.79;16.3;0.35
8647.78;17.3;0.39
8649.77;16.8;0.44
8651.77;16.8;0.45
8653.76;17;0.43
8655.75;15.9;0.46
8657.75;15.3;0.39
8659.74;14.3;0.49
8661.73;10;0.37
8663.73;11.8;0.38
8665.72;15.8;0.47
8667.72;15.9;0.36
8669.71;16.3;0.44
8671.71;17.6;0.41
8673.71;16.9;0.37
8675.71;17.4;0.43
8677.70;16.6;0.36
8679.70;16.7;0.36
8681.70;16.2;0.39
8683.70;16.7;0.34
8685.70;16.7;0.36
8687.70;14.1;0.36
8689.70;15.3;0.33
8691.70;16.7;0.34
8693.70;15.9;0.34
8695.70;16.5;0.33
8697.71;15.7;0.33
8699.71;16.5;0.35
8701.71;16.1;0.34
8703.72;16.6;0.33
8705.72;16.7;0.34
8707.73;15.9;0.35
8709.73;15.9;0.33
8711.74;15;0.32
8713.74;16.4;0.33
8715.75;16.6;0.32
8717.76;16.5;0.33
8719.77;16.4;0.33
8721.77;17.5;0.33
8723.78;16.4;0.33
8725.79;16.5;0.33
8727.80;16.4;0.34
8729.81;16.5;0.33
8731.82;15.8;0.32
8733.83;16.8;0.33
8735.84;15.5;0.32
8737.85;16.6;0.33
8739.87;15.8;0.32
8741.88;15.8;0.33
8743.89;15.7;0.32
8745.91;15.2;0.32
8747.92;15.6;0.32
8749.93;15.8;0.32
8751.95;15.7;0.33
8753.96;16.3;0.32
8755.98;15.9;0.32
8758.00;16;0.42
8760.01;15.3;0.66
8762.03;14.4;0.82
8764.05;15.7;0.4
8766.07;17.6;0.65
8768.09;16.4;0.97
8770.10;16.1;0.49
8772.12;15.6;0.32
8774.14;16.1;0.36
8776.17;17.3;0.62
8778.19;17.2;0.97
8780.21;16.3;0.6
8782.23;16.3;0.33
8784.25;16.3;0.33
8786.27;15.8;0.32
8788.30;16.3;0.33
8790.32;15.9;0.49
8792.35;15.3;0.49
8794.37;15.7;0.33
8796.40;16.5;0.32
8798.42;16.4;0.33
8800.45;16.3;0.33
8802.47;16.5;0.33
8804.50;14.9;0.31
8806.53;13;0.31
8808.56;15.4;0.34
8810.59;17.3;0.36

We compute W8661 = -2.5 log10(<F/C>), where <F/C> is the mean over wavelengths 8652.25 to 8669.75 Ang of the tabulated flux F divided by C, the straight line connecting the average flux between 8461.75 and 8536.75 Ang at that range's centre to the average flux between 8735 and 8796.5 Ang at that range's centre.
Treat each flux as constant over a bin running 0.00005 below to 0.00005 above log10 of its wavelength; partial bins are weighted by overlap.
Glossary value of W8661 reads 0.11 mag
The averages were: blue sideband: 16.7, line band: 14.7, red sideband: 16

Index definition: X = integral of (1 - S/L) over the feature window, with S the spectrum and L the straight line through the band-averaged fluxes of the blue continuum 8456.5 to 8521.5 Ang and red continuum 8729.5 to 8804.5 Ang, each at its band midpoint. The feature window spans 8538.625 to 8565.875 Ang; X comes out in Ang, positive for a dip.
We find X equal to 2.0 Ang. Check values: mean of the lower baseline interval 16.7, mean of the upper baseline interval 16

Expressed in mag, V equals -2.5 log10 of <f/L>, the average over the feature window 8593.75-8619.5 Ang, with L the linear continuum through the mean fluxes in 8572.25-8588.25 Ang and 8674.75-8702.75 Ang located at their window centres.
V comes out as 0.00 mag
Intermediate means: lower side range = 16.7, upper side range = 16.2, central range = 16.5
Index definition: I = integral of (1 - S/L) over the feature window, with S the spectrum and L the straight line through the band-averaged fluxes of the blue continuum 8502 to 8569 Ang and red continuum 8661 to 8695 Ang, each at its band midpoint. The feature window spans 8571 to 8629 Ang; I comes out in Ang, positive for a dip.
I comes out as -2.51 Ang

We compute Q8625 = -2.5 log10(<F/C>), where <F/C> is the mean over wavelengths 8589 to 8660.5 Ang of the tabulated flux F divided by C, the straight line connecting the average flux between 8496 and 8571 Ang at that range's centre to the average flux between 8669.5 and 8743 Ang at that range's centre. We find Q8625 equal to -0.02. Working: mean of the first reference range 16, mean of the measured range 16.5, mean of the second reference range 16.3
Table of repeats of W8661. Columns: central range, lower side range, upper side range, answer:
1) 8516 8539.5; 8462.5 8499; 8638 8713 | 0.00 mag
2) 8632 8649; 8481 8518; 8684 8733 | -0.02 mag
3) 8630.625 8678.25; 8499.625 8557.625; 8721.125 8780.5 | 0.01 mag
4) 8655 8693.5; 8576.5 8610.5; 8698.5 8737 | 0.05 mag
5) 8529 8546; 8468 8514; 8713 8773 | 0.16 mag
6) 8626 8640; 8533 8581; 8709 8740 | -0.04 mag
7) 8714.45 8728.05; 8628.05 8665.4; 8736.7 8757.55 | -0.05 mag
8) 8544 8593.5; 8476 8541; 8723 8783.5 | -0.02 mag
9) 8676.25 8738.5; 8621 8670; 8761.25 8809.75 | -0.02 mag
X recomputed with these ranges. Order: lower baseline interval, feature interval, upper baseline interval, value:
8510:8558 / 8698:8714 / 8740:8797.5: -0.2 Ang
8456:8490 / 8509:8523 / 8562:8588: 0.2 Ang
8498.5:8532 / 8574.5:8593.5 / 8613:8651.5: 0.0 Ang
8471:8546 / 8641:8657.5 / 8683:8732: -0.4 Ang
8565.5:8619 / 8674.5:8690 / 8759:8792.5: 0.1 Ang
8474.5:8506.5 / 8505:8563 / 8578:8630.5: 1.9 Ang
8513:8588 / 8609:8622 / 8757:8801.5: -0.5 Ang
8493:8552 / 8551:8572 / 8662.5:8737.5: -1.3 Ang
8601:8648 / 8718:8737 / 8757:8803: -0.1 Ang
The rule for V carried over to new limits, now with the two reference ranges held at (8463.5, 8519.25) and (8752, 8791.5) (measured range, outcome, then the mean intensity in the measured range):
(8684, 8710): 0.013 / 16.1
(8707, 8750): 0.005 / 16.1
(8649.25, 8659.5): 0.011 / 16.2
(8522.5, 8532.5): -0.002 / 16.6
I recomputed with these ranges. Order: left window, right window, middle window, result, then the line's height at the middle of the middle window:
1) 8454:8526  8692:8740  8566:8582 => -0.2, 16.6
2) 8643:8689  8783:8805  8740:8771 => 0.3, 16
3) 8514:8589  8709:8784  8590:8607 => -0.4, 16.2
